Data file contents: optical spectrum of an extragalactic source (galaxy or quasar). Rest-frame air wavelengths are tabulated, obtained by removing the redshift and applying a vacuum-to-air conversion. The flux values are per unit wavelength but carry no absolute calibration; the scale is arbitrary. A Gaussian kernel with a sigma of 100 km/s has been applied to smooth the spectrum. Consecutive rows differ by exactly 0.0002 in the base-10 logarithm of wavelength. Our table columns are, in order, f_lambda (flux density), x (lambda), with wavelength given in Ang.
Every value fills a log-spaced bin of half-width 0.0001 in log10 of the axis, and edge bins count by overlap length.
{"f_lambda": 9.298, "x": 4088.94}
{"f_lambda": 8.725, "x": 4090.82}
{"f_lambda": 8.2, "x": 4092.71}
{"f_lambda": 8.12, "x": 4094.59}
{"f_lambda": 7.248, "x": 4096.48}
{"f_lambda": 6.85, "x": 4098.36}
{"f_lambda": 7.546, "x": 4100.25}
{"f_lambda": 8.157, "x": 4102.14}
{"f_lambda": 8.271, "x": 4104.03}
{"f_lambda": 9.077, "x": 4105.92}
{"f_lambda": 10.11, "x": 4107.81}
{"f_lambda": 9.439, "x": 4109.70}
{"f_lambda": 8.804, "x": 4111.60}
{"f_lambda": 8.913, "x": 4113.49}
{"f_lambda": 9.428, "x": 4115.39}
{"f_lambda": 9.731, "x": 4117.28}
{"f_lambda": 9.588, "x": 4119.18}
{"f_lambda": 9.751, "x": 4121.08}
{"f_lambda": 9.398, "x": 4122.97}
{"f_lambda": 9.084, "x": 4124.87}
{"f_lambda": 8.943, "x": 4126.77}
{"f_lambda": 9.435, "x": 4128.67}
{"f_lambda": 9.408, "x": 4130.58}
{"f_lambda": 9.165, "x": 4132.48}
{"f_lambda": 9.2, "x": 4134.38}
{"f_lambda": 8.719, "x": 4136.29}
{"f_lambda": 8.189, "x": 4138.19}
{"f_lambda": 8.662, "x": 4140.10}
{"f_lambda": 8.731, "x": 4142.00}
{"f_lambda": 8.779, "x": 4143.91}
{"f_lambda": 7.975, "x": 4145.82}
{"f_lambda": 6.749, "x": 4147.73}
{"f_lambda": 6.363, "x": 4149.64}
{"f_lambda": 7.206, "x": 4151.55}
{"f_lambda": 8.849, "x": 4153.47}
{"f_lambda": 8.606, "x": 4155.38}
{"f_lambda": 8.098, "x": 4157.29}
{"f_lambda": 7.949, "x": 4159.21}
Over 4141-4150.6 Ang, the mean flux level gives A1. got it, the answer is 7.73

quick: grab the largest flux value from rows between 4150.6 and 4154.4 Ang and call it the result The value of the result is 8.849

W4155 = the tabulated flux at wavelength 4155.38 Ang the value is 8.606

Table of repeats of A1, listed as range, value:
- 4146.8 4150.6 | 6.56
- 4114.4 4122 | 9.61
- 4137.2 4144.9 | 8.59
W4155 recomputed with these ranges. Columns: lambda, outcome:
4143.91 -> 8.779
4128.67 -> 9.435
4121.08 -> 9.751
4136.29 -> 8.719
